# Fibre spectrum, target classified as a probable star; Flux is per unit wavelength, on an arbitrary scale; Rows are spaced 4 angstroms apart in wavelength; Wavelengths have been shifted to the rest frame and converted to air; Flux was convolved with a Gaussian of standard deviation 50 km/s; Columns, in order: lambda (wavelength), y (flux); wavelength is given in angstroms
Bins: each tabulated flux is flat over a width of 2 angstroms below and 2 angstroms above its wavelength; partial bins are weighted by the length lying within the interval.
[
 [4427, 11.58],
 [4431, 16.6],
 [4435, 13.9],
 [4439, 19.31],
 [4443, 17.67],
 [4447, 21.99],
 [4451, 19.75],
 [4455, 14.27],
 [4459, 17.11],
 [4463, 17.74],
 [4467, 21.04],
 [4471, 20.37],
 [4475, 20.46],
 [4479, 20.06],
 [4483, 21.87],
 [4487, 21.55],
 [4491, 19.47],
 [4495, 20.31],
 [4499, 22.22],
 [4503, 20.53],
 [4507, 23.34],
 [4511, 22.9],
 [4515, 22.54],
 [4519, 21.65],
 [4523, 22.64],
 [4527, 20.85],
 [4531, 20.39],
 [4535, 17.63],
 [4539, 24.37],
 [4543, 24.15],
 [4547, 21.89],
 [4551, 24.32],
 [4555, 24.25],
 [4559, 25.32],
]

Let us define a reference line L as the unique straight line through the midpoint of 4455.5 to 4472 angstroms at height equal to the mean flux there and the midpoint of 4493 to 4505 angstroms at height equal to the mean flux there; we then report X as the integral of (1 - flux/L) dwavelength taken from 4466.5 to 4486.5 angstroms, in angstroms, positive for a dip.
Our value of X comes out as -1.4 angstroms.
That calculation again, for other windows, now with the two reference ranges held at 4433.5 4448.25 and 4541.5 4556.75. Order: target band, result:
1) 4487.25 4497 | 0.3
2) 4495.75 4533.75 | 0.2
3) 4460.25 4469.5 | 0.1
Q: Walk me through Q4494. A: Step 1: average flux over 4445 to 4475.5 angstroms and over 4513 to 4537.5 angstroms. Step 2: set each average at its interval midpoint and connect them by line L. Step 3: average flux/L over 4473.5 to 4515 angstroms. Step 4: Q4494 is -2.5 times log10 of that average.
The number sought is -0.07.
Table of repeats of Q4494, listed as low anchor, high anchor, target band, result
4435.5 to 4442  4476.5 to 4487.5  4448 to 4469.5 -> 0.06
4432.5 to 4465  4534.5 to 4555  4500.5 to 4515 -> -0.07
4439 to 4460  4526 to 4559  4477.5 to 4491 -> -0.06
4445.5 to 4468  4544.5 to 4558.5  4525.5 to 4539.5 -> 0.11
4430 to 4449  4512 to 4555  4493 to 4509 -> -0.05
